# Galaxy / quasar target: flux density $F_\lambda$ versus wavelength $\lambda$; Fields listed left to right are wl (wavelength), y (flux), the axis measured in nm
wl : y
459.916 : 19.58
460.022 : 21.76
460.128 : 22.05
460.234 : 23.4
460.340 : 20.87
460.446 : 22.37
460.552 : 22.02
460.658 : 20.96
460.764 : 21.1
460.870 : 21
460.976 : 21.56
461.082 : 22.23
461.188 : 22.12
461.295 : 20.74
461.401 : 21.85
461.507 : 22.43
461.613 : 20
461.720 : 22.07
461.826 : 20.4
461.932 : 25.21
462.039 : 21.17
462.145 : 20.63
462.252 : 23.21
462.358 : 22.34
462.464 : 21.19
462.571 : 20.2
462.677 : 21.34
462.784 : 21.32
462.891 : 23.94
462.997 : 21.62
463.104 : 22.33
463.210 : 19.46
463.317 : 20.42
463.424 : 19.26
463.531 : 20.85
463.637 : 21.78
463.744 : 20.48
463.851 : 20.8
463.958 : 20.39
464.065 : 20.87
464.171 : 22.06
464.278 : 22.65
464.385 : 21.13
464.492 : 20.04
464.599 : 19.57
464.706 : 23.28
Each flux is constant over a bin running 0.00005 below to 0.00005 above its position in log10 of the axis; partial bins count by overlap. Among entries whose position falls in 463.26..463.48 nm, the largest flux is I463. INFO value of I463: 20.42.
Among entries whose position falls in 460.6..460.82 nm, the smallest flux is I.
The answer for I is 20.96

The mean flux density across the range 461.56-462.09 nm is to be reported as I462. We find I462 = 21.8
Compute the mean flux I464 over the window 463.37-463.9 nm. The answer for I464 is 20.6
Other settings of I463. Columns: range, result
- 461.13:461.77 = 22.43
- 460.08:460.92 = 23.4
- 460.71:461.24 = 22.23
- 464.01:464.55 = 22.65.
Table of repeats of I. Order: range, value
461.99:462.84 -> 20.2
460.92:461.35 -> 20.74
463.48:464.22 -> 20.39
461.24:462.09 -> 20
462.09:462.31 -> 20.63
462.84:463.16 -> 21.62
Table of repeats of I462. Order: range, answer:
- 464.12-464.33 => 22.3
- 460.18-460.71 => 21.9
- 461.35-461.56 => 22.2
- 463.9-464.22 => 21.1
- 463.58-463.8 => 21.2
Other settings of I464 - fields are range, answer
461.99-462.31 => 21.7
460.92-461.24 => 22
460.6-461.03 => 21.2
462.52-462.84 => 21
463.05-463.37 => 20.7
